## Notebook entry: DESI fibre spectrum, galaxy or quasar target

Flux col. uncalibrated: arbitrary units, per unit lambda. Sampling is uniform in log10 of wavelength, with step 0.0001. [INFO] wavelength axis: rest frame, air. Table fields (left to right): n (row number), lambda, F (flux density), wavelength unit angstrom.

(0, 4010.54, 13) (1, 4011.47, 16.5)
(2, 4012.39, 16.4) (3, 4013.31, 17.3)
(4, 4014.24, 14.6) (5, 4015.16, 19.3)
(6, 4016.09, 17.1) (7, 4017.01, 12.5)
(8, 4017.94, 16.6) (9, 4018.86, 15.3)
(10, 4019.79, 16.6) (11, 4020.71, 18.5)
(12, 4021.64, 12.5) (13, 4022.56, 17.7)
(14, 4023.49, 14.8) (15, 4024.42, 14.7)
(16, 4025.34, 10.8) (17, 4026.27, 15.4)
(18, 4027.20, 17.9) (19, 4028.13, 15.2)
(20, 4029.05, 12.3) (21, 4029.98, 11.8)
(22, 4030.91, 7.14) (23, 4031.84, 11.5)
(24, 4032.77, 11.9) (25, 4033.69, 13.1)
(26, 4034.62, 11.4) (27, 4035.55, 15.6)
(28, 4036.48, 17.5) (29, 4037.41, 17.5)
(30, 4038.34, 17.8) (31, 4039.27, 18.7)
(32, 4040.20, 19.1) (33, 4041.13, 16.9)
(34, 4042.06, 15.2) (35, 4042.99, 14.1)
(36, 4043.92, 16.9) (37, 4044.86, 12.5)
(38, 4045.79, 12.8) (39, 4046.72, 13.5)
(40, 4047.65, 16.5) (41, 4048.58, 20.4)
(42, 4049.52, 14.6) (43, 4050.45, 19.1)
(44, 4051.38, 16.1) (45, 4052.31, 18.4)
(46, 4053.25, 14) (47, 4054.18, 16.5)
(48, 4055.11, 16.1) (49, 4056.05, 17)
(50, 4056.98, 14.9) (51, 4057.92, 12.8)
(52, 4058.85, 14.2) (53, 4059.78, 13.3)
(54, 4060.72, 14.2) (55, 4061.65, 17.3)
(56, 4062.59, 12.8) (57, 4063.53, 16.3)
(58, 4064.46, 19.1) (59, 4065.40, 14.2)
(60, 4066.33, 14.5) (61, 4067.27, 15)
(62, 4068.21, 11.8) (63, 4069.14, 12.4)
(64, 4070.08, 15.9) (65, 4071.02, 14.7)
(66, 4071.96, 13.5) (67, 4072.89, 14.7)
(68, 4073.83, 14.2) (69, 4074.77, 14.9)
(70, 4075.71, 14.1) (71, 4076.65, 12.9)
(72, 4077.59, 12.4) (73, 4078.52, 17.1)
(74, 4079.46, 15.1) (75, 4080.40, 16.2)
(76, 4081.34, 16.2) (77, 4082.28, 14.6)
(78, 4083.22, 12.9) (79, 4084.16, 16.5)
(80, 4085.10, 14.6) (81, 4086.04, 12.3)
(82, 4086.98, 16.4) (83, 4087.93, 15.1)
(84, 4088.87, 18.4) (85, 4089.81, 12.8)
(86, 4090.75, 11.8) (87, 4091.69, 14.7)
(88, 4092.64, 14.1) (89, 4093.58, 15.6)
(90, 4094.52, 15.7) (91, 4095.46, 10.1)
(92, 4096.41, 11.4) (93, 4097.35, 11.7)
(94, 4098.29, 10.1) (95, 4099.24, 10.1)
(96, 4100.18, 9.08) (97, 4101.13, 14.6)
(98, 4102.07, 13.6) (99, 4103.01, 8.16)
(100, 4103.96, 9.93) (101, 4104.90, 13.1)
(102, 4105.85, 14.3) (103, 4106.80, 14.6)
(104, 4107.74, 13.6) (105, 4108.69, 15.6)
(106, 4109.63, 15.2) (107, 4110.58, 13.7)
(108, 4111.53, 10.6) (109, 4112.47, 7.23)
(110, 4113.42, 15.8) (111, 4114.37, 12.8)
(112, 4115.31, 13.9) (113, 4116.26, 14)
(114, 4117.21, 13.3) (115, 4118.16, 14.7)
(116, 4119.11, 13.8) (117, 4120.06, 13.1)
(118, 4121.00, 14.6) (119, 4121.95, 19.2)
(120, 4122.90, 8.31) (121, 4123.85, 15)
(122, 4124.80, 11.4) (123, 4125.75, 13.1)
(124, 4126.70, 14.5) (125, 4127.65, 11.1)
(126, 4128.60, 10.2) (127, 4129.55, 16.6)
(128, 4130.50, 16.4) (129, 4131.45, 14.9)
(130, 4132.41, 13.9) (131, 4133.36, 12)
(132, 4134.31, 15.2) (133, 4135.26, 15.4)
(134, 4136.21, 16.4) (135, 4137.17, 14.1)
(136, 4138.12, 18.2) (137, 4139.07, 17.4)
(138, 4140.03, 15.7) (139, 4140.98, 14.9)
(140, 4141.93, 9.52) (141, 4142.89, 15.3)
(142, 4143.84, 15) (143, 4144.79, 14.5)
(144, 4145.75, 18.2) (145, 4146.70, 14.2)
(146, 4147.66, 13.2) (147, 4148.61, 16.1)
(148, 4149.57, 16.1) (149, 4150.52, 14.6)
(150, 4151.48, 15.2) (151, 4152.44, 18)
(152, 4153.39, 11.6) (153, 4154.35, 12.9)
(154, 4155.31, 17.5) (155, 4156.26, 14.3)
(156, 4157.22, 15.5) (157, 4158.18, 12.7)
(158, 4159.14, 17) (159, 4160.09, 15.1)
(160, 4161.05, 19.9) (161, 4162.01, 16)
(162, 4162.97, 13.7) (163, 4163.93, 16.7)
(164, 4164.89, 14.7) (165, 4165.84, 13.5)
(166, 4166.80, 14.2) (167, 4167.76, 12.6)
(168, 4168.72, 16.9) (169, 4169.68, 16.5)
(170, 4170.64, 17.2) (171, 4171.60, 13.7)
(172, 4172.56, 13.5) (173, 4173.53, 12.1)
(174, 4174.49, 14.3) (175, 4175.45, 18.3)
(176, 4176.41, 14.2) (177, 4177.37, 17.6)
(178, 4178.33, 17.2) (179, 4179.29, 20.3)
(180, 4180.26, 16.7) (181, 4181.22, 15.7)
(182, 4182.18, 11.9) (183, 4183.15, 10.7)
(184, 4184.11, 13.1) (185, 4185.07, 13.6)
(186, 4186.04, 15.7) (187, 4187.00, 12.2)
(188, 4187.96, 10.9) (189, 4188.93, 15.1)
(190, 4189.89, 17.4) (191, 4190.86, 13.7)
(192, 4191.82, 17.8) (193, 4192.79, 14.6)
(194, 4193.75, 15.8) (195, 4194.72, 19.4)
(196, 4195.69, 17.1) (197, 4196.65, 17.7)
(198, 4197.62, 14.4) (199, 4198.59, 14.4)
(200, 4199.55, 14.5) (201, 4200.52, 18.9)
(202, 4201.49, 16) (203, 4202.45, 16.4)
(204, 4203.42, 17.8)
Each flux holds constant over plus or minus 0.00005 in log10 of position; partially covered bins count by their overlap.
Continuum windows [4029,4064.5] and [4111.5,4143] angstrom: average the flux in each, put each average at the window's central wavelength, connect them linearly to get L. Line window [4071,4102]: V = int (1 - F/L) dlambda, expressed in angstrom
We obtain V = 1.4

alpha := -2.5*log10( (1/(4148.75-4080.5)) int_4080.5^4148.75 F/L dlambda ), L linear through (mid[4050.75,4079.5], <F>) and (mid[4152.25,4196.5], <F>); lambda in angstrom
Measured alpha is 0.09 mag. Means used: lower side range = 14.9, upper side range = 15.2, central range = 13.8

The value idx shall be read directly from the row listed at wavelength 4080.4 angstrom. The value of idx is 16.2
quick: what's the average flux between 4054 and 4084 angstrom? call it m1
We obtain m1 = 14.7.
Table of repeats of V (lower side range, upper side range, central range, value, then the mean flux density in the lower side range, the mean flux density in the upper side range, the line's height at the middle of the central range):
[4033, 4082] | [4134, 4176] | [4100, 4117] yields 2.7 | 15.3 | 15.2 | 15.2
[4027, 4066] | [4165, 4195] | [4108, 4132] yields 2.4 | 15.2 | 15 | 15.1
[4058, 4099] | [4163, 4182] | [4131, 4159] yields 0.3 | 14.3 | 15.5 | 15.1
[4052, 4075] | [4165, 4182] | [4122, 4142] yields 1.4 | 14.9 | 15.5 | 15.3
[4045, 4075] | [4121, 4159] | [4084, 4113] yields 3.6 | 15.2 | 14.6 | 14.9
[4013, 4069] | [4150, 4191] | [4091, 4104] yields 2.6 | 15.2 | 15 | 15.1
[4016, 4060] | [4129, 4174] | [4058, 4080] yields 0.9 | 15.1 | 15.1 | 15.1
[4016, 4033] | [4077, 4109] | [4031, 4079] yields -4.0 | 14.2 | 13.6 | 13.9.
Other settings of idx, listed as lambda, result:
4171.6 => 13.7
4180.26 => 16.7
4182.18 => 11.9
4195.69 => 17.1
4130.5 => 16.4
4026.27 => 15.4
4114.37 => 12.8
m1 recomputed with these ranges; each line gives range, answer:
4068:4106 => 13.6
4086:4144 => 13.6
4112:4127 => 13.4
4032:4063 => 15.5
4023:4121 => 14.3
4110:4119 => 12.9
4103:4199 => 14.6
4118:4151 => 14.5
